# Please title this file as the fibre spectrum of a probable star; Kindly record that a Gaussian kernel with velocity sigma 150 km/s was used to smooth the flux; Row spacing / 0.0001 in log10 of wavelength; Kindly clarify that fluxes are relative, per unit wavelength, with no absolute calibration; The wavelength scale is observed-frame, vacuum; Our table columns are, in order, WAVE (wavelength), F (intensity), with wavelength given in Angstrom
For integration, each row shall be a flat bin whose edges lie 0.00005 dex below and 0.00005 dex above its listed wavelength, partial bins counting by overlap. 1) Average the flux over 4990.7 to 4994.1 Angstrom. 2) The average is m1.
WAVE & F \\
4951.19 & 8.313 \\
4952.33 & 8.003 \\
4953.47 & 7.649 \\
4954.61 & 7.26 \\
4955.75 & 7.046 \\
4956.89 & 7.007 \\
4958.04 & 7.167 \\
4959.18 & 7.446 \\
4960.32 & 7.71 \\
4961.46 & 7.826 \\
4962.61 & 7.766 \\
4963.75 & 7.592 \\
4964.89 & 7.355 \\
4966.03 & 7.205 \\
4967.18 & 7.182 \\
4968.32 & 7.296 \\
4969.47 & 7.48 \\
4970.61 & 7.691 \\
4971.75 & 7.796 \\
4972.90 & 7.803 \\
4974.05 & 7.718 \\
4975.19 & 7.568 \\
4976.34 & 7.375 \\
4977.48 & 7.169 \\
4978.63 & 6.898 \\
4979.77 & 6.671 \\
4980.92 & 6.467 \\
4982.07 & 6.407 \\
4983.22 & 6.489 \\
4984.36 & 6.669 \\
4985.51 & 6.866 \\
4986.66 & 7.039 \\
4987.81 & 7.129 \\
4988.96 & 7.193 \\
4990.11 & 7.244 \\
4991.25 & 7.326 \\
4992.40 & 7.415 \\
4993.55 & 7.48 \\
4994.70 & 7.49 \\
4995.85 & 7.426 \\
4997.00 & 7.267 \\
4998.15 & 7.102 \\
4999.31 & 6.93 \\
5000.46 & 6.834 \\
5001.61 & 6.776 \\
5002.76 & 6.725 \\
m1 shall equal 7.41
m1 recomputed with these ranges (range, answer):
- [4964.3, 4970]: 7.3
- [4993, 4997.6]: 7.42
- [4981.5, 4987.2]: 6.69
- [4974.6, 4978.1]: 7.37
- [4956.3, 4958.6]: 7.06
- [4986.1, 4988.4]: 7.08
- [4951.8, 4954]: 7.83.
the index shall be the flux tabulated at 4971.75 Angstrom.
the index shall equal 7.796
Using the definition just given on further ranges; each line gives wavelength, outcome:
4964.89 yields 7.355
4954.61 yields 7.26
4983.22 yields 6.489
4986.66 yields 7.039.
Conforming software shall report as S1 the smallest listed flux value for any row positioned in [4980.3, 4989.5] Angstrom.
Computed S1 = 6.407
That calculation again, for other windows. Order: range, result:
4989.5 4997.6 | 7.244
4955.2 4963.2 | 7.007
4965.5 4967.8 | 7.182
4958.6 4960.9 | 7.446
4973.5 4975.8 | 7.568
